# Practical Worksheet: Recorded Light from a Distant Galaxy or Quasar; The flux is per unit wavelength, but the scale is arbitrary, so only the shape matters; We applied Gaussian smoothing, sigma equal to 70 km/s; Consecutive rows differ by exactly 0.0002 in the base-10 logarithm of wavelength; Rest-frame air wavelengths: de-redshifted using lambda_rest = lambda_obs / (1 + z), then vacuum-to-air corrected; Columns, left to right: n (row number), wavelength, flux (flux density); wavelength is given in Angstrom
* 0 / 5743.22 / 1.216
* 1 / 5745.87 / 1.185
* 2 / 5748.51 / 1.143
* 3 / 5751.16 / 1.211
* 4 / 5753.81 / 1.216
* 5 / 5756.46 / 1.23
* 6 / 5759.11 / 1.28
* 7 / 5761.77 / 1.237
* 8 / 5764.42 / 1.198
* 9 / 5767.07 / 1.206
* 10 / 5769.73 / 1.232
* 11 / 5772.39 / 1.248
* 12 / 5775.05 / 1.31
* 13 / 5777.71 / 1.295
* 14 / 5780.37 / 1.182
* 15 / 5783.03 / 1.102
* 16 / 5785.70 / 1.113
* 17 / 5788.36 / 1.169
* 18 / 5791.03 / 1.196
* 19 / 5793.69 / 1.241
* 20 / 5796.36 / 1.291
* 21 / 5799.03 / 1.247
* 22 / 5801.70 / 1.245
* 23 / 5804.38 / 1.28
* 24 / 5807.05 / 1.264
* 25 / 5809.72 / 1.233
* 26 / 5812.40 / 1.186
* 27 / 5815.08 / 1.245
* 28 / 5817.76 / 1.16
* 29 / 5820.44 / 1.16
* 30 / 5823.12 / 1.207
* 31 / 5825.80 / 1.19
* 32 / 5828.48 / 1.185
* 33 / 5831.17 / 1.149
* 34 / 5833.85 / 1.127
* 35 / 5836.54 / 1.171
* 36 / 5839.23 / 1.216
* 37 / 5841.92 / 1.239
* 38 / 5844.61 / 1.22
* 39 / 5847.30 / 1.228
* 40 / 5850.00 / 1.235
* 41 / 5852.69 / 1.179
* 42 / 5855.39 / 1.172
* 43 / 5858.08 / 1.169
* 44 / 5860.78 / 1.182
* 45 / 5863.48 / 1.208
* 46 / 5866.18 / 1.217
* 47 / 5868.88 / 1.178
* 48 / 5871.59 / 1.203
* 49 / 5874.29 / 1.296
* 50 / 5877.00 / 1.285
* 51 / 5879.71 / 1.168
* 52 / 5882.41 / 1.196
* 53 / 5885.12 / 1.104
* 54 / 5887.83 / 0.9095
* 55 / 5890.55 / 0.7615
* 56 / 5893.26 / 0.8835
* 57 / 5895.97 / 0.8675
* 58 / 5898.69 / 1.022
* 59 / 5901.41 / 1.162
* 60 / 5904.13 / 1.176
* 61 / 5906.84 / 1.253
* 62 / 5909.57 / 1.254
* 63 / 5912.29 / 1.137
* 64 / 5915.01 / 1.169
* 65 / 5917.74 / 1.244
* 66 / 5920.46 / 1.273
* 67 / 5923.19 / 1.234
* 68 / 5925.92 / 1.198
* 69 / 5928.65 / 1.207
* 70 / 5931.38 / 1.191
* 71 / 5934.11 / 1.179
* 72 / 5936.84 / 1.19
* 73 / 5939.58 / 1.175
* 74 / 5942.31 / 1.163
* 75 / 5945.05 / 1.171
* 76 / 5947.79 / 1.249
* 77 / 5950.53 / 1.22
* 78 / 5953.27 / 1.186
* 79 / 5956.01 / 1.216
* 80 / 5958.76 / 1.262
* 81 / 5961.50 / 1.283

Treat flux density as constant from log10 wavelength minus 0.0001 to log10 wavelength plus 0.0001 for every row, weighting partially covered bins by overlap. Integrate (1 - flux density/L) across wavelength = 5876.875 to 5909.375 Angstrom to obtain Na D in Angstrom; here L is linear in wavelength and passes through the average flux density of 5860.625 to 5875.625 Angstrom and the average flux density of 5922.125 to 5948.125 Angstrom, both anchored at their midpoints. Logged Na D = 3.9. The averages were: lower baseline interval 1.22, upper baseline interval 1.19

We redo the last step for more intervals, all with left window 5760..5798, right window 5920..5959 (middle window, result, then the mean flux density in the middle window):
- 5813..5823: 0.19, 1.19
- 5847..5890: 1.27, 1.17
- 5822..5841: 0.53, 1.18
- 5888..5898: 2.89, 0.858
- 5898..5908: 0.39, 1.16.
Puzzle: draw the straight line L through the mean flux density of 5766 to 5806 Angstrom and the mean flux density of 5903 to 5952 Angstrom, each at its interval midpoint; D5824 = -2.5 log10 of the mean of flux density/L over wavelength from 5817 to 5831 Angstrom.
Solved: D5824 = 0.04 mag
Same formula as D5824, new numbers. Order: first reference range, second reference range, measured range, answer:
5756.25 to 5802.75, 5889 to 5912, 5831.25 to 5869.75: -0.069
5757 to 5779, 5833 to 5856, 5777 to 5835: 0.020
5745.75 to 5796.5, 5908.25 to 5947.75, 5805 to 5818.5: -0.012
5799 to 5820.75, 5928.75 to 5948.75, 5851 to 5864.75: 0.026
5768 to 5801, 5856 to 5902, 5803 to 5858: -0.034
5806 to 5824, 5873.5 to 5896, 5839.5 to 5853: -0.077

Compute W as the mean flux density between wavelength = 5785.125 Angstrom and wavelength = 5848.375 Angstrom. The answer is 1.21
